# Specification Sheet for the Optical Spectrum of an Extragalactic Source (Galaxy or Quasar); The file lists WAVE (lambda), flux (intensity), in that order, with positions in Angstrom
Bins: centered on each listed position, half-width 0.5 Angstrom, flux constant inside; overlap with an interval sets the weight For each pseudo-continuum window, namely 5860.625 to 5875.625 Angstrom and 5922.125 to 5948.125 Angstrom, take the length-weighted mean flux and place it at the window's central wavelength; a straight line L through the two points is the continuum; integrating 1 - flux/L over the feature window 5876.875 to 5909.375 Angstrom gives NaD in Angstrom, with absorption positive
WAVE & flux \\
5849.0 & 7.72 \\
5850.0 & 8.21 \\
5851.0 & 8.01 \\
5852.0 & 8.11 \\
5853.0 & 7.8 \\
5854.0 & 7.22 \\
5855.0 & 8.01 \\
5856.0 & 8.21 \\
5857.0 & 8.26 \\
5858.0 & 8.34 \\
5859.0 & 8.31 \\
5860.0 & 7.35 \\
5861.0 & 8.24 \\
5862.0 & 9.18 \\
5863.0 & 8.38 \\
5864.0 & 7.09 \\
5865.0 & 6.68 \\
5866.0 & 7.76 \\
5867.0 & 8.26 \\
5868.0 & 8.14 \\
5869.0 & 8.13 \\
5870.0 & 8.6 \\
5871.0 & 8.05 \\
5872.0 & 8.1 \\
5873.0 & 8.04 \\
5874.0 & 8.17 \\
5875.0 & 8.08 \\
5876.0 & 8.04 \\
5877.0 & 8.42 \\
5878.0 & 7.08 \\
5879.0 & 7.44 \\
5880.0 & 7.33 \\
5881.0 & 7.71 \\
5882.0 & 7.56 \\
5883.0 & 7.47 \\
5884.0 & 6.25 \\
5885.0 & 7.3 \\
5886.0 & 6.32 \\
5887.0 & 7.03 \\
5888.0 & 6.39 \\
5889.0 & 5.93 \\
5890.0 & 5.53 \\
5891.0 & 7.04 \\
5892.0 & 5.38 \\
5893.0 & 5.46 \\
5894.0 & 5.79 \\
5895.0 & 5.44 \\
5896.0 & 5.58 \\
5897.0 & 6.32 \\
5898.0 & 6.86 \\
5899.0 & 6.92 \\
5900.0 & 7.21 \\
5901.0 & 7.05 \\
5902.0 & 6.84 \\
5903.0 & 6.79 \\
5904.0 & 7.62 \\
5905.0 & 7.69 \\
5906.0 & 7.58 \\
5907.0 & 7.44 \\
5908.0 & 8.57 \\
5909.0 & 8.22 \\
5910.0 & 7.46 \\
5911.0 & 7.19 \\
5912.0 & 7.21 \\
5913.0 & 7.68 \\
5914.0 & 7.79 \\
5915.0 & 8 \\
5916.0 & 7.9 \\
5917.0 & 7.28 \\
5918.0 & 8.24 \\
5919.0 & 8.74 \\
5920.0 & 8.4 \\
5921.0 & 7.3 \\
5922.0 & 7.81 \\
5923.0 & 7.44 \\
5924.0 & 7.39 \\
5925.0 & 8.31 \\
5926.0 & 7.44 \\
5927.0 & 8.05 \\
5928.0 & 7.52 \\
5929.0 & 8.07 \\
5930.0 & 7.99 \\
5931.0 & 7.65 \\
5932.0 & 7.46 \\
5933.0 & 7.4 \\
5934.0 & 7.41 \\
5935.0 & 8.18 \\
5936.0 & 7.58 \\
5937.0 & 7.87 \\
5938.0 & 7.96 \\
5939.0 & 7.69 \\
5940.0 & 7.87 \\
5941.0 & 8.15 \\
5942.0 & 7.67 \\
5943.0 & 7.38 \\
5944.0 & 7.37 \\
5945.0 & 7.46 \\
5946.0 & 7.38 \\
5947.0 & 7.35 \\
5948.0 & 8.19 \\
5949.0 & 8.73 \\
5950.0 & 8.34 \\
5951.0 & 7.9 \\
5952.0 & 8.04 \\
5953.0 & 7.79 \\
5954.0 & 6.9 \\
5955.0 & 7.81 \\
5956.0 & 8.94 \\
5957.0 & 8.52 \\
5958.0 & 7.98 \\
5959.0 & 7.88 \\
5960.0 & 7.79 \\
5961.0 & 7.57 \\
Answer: 4.3 Angstrom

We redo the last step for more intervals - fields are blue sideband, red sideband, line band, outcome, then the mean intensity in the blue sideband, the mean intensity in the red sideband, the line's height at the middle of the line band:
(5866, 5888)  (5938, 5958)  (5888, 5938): 3.0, 7.66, 7.87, 7.77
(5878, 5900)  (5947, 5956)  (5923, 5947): -0.3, 6.55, 7.98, 7.61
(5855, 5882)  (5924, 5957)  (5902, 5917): 0.5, 7.97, 7.81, 7.88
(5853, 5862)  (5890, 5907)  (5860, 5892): -0.4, 8.05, 6.59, 7.39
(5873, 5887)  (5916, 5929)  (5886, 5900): 2.6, 7.48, 7.84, 7.59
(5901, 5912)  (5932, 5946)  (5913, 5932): -0.6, 7.5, 7.67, 7.59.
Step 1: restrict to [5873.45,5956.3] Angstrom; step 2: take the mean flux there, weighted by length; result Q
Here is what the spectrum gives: 7.44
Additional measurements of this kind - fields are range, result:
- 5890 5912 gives 6.86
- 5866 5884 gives 7.87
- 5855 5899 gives 7.33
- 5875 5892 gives 7.03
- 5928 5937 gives 7.71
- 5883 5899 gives 6.24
